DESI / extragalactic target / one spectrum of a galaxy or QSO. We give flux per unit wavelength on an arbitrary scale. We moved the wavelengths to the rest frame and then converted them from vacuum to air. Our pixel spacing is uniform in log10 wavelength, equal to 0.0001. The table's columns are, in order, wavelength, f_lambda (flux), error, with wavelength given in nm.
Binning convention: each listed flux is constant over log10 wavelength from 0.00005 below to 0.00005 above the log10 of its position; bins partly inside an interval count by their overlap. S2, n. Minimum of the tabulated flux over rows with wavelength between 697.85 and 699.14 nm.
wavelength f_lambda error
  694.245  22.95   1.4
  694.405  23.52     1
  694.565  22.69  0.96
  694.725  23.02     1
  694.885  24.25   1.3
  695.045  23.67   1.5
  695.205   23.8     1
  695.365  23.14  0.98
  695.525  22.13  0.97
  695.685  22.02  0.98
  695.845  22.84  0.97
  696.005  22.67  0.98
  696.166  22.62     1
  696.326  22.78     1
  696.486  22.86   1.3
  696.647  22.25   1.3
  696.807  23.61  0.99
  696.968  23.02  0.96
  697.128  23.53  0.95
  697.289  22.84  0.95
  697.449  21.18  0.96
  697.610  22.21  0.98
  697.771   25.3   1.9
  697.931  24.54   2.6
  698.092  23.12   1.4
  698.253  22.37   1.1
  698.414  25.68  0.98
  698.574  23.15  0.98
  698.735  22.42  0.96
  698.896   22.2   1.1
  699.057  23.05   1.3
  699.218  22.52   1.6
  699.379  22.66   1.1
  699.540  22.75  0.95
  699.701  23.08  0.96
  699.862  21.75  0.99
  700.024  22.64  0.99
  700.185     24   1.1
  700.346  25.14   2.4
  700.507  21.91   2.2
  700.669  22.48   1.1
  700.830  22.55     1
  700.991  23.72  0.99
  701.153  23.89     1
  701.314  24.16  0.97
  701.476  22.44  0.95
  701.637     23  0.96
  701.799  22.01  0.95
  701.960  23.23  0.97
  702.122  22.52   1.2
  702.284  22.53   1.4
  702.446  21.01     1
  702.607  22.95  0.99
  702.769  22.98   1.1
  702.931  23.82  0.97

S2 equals 22.2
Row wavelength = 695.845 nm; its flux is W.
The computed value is 22.84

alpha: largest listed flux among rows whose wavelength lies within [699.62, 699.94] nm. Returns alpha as 23.08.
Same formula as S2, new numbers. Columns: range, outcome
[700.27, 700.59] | 21.91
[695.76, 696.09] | 22.67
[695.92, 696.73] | 22.25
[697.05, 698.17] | 21.18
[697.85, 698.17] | 23.12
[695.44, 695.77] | 22.02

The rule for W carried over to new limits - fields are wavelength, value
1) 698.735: 22.42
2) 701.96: 23.23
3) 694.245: 22.95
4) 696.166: 22.62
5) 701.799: 22.01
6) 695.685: 22.02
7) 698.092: 23.12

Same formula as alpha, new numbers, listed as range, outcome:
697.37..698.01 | 25.3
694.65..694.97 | 24.25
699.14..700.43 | 25.14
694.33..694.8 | 23.52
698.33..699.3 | 25.68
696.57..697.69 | 23.61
